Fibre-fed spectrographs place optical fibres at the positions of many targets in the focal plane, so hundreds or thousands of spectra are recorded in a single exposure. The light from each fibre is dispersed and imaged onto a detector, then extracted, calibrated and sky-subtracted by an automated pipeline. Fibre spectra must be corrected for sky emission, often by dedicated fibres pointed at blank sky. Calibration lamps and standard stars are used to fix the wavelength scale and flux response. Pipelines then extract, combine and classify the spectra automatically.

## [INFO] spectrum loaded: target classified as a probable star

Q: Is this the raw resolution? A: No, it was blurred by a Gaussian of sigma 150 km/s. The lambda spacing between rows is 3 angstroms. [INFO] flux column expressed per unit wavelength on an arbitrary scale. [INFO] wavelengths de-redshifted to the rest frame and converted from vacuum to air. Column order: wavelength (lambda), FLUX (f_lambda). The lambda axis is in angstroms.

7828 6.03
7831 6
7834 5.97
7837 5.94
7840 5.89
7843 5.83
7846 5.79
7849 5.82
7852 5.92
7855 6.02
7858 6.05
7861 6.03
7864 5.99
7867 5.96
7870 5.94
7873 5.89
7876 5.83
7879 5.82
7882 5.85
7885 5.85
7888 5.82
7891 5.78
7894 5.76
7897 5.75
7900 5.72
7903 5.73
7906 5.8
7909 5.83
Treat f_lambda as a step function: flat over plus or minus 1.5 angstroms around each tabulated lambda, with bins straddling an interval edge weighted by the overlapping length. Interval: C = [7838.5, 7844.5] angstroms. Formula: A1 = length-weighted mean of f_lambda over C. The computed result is 5.86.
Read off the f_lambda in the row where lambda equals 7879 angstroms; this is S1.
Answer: 5.82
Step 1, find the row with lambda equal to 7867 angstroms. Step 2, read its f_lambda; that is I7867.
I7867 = 5.96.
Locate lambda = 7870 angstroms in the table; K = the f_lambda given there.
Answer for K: 5.94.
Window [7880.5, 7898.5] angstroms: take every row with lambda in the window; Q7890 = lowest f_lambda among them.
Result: 5.75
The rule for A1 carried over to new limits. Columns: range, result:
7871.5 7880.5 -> 5.85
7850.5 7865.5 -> 6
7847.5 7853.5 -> 5.87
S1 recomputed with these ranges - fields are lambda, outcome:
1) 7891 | 5.78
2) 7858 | 6.05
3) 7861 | 6.03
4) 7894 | 5.76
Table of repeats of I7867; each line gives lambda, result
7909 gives 5.83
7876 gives 5.83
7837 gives 5.94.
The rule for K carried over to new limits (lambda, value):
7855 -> 6.02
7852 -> 5.92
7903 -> 5.73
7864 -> 5.99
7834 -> 5.97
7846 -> 5.79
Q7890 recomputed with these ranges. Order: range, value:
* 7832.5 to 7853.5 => 5.79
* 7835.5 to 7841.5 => 5.89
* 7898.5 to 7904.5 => 5.72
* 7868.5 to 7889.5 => 5.82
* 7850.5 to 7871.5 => 5.92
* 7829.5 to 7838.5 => 5.94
